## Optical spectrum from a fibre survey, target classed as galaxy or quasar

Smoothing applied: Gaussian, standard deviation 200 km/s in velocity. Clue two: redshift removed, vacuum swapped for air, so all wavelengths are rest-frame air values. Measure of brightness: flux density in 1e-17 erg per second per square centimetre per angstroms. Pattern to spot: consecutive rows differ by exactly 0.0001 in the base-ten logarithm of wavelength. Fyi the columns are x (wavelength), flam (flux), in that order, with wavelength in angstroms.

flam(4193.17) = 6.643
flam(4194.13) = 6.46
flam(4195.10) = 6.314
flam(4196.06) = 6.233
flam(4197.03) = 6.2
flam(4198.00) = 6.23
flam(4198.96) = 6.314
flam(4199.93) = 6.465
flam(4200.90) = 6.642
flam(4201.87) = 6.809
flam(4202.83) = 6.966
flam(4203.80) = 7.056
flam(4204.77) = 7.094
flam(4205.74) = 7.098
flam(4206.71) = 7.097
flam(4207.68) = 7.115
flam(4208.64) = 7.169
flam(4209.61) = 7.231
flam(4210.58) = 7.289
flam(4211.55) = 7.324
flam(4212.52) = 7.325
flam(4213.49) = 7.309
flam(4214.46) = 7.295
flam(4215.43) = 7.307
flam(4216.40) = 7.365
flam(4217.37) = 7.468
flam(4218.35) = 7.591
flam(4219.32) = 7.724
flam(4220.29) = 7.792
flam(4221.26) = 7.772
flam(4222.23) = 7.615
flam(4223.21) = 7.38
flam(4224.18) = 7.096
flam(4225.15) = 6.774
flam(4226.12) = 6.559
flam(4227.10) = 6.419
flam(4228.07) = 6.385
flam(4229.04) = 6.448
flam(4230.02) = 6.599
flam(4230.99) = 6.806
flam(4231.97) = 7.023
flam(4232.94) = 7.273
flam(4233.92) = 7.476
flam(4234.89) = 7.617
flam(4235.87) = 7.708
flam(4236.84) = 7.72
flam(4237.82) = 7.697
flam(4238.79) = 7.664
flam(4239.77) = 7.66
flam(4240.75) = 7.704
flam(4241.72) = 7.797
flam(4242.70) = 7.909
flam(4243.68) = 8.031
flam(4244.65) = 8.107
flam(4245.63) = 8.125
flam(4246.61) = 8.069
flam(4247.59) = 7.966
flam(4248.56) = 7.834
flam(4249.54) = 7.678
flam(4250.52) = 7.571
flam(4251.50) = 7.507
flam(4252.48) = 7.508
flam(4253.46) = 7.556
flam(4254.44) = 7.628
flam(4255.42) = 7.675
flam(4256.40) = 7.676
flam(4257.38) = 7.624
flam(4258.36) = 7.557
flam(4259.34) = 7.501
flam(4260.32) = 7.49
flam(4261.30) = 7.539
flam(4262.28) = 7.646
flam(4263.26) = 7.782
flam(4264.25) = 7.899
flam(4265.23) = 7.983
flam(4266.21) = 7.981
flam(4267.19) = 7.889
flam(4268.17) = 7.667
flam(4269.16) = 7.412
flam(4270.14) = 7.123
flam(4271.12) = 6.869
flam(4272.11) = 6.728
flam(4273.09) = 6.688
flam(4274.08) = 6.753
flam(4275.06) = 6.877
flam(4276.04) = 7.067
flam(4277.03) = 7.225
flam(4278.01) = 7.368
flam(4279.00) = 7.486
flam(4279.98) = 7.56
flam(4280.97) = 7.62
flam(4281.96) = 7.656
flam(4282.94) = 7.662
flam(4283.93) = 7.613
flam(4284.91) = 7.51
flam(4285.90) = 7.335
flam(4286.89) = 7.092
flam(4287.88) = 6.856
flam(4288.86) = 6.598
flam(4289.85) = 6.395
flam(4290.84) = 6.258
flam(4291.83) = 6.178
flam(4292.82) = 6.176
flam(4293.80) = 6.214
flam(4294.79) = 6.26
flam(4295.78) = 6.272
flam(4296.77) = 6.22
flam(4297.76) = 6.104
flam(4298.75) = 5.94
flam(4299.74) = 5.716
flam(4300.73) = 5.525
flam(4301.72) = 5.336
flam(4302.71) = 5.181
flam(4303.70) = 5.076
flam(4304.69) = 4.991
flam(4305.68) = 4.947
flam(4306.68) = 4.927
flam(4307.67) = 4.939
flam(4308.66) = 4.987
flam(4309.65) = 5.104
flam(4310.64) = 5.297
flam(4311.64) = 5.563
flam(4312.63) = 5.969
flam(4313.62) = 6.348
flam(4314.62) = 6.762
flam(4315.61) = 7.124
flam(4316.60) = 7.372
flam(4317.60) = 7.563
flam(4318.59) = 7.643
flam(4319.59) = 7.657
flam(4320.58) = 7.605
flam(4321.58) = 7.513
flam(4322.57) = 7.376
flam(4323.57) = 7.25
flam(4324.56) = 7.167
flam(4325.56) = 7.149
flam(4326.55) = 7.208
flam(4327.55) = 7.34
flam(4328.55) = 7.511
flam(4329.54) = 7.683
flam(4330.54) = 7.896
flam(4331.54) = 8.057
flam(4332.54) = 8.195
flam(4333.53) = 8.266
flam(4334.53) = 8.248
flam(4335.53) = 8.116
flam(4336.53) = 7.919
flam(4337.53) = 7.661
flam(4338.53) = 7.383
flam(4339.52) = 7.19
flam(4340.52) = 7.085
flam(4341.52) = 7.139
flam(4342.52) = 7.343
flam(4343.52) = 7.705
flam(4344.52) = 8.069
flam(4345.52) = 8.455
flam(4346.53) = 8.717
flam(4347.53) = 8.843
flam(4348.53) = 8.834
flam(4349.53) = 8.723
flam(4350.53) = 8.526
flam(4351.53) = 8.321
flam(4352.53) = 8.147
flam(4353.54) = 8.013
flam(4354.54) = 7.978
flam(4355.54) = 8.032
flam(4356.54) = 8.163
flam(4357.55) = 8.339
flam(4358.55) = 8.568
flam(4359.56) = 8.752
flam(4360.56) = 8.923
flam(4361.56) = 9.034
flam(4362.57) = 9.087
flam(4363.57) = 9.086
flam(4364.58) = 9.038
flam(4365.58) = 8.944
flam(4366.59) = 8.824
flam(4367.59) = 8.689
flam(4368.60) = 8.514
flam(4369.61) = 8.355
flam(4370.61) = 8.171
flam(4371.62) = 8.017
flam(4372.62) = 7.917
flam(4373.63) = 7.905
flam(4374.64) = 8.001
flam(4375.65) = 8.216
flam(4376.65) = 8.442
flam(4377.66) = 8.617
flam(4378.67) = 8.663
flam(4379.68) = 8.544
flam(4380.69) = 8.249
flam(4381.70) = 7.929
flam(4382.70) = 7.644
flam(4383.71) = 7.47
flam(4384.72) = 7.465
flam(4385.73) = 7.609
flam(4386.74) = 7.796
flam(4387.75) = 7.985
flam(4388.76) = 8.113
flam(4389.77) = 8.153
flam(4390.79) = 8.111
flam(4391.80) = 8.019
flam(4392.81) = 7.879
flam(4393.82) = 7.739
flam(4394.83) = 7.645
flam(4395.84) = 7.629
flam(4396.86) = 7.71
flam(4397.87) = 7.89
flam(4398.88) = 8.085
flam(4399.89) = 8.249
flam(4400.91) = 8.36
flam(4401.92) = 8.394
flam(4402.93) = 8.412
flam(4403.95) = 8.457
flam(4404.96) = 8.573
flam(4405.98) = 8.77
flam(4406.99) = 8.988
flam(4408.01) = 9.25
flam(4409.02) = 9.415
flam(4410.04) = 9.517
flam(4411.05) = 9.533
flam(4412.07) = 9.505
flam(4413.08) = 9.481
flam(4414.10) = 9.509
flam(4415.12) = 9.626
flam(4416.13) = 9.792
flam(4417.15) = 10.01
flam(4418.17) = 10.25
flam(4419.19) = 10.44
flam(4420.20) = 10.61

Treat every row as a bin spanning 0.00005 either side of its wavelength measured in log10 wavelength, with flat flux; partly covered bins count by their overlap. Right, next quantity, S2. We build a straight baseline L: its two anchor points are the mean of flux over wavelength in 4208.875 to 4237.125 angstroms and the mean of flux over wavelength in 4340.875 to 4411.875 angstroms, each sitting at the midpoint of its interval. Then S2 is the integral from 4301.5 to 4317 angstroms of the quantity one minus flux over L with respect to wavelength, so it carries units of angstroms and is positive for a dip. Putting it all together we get 4.4 angstroms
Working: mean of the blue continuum 7.23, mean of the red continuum 8.33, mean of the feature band 5.62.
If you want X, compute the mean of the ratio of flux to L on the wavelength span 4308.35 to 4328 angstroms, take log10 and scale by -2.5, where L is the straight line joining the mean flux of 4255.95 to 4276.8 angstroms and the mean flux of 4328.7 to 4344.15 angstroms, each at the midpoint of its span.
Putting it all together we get 0.12 mag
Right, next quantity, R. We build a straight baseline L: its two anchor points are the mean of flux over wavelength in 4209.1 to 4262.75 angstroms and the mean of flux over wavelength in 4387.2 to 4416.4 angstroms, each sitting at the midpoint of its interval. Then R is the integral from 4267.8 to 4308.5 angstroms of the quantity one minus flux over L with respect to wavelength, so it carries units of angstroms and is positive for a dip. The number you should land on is 6.8 angstroms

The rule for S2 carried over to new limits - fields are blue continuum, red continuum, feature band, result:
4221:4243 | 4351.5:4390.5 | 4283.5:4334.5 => 8.1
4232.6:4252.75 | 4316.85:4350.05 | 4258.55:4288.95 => 1.5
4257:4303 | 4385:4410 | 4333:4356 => -1.1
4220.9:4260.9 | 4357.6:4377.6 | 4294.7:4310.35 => 5.0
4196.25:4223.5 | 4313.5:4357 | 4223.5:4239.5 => 0.3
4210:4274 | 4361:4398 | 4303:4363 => 4.0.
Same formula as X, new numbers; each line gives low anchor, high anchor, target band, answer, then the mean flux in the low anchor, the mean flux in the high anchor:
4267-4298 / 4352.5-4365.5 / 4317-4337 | 0.033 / 6.96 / 8.58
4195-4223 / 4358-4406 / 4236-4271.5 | -0.045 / 7.09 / 8.26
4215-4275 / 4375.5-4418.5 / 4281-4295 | 0.130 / 7.46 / 8.5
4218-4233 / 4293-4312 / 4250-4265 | -0.185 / 7.07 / 5.52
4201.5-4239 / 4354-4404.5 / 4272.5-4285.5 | 0.041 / 7.22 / 8.24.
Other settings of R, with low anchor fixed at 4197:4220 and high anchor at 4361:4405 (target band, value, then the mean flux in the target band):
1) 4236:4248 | -0.9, 7.87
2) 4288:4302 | 2.8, 6.12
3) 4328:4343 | 0.4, 7.71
